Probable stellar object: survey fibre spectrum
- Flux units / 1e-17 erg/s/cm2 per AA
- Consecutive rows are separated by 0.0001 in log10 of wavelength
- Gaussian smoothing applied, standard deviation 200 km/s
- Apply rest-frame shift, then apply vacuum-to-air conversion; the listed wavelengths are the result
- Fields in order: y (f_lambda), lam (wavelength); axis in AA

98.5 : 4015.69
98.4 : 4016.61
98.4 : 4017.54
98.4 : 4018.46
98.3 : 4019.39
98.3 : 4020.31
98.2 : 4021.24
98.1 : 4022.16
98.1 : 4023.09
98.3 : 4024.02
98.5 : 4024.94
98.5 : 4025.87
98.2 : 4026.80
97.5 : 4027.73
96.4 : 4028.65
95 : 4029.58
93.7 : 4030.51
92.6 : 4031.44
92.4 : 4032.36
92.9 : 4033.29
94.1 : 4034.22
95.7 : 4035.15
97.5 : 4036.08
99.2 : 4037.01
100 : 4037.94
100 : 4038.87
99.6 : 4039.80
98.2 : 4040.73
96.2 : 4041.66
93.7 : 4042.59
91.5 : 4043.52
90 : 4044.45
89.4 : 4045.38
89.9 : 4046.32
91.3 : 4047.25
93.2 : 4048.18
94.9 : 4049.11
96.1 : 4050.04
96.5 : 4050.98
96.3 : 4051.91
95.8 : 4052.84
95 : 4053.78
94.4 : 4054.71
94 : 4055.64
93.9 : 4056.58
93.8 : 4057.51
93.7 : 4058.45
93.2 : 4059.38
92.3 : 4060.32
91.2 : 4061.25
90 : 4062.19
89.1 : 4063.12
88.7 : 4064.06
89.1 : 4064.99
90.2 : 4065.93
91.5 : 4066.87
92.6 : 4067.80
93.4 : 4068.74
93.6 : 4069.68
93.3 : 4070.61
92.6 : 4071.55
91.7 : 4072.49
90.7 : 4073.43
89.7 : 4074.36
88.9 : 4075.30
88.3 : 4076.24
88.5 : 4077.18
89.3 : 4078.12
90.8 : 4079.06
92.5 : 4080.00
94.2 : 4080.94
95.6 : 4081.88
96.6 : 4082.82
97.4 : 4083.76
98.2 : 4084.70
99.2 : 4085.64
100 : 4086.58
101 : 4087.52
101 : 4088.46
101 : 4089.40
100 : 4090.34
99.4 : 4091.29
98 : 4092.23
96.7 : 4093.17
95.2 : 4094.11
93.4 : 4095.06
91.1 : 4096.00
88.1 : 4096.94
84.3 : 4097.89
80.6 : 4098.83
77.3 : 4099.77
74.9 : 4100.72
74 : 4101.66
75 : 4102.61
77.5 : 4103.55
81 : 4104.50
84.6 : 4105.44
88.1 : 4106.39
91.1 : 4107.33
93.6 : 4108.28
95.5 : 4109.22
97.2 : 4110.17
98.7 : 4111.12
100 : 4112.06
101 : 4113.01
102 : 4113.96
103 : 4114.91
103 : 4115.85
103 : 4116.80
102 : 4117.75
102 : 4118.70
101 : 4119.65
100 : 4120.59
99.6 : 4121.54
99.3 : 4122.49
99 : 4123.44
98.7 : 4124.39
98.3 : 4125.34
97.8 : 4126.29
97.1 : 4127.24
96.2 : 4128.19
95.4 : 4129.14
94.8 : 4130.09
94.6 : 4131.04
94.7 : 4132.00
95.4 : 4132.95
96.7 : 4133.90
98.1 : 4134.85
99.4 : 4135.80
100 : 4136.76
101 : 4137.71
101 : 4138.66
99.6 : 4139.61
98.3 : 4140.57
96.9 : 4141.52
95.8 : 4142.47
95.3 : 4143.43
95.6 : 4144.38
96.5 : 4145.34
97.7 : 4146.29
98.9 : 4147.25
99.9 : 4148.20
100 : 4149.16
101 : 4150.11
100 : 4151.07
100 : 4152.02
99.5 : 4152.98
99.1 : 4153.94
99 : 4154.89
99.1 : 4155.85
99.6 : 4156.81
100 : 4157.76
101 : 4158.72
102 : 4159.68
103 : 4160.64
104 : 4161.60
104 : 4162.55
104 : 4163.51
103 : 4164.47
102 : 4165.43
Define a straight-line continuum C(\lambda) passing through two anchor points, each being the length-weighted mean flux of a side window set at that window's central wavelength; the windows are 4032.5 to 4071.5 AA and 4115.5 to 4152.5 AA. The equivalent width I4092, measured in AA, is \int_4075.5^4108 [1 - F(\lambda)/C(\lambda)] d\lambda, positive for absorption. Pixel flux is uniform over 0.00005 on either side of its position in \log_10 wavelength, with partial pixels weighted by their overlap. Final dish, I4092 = 1.8 AA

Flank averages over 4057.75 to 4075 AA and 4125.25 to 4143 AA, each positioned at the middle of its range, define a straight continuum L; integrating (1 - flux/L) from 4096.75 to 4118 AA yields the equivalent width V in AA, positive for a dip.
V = 1.1 AA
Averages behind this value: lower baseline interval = 91.5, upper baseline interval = 97.4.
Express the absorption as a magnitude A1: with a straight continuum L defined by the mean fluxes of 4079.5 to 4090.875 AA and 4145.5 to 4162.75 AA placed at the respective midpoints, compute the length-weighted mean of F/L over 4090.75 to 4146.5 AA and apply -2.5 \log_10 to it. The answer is 0.05 mag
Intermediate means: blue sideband 98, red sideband 100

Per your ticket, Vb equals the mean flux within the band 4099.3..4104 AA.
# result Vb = 75.7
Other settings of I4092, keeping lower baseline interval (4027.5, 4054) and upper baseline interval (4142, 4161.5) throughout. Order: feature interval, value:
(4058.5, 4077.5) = 1.0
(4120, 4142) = 0.1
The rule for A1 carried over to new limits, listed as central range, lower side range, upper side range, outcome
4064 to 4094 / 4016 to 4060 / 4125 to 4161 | 0.03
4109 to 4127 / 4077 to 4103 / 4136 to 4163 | -0.05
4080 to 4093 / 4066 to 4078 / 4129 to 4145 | -0.07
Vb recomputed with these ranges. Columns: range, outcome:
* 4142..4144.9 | 95.3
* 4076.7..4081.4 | 91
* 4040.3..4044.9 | 94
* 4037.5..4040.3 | 99.9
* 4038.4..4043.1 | 97.5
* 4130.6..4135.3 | 95.8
